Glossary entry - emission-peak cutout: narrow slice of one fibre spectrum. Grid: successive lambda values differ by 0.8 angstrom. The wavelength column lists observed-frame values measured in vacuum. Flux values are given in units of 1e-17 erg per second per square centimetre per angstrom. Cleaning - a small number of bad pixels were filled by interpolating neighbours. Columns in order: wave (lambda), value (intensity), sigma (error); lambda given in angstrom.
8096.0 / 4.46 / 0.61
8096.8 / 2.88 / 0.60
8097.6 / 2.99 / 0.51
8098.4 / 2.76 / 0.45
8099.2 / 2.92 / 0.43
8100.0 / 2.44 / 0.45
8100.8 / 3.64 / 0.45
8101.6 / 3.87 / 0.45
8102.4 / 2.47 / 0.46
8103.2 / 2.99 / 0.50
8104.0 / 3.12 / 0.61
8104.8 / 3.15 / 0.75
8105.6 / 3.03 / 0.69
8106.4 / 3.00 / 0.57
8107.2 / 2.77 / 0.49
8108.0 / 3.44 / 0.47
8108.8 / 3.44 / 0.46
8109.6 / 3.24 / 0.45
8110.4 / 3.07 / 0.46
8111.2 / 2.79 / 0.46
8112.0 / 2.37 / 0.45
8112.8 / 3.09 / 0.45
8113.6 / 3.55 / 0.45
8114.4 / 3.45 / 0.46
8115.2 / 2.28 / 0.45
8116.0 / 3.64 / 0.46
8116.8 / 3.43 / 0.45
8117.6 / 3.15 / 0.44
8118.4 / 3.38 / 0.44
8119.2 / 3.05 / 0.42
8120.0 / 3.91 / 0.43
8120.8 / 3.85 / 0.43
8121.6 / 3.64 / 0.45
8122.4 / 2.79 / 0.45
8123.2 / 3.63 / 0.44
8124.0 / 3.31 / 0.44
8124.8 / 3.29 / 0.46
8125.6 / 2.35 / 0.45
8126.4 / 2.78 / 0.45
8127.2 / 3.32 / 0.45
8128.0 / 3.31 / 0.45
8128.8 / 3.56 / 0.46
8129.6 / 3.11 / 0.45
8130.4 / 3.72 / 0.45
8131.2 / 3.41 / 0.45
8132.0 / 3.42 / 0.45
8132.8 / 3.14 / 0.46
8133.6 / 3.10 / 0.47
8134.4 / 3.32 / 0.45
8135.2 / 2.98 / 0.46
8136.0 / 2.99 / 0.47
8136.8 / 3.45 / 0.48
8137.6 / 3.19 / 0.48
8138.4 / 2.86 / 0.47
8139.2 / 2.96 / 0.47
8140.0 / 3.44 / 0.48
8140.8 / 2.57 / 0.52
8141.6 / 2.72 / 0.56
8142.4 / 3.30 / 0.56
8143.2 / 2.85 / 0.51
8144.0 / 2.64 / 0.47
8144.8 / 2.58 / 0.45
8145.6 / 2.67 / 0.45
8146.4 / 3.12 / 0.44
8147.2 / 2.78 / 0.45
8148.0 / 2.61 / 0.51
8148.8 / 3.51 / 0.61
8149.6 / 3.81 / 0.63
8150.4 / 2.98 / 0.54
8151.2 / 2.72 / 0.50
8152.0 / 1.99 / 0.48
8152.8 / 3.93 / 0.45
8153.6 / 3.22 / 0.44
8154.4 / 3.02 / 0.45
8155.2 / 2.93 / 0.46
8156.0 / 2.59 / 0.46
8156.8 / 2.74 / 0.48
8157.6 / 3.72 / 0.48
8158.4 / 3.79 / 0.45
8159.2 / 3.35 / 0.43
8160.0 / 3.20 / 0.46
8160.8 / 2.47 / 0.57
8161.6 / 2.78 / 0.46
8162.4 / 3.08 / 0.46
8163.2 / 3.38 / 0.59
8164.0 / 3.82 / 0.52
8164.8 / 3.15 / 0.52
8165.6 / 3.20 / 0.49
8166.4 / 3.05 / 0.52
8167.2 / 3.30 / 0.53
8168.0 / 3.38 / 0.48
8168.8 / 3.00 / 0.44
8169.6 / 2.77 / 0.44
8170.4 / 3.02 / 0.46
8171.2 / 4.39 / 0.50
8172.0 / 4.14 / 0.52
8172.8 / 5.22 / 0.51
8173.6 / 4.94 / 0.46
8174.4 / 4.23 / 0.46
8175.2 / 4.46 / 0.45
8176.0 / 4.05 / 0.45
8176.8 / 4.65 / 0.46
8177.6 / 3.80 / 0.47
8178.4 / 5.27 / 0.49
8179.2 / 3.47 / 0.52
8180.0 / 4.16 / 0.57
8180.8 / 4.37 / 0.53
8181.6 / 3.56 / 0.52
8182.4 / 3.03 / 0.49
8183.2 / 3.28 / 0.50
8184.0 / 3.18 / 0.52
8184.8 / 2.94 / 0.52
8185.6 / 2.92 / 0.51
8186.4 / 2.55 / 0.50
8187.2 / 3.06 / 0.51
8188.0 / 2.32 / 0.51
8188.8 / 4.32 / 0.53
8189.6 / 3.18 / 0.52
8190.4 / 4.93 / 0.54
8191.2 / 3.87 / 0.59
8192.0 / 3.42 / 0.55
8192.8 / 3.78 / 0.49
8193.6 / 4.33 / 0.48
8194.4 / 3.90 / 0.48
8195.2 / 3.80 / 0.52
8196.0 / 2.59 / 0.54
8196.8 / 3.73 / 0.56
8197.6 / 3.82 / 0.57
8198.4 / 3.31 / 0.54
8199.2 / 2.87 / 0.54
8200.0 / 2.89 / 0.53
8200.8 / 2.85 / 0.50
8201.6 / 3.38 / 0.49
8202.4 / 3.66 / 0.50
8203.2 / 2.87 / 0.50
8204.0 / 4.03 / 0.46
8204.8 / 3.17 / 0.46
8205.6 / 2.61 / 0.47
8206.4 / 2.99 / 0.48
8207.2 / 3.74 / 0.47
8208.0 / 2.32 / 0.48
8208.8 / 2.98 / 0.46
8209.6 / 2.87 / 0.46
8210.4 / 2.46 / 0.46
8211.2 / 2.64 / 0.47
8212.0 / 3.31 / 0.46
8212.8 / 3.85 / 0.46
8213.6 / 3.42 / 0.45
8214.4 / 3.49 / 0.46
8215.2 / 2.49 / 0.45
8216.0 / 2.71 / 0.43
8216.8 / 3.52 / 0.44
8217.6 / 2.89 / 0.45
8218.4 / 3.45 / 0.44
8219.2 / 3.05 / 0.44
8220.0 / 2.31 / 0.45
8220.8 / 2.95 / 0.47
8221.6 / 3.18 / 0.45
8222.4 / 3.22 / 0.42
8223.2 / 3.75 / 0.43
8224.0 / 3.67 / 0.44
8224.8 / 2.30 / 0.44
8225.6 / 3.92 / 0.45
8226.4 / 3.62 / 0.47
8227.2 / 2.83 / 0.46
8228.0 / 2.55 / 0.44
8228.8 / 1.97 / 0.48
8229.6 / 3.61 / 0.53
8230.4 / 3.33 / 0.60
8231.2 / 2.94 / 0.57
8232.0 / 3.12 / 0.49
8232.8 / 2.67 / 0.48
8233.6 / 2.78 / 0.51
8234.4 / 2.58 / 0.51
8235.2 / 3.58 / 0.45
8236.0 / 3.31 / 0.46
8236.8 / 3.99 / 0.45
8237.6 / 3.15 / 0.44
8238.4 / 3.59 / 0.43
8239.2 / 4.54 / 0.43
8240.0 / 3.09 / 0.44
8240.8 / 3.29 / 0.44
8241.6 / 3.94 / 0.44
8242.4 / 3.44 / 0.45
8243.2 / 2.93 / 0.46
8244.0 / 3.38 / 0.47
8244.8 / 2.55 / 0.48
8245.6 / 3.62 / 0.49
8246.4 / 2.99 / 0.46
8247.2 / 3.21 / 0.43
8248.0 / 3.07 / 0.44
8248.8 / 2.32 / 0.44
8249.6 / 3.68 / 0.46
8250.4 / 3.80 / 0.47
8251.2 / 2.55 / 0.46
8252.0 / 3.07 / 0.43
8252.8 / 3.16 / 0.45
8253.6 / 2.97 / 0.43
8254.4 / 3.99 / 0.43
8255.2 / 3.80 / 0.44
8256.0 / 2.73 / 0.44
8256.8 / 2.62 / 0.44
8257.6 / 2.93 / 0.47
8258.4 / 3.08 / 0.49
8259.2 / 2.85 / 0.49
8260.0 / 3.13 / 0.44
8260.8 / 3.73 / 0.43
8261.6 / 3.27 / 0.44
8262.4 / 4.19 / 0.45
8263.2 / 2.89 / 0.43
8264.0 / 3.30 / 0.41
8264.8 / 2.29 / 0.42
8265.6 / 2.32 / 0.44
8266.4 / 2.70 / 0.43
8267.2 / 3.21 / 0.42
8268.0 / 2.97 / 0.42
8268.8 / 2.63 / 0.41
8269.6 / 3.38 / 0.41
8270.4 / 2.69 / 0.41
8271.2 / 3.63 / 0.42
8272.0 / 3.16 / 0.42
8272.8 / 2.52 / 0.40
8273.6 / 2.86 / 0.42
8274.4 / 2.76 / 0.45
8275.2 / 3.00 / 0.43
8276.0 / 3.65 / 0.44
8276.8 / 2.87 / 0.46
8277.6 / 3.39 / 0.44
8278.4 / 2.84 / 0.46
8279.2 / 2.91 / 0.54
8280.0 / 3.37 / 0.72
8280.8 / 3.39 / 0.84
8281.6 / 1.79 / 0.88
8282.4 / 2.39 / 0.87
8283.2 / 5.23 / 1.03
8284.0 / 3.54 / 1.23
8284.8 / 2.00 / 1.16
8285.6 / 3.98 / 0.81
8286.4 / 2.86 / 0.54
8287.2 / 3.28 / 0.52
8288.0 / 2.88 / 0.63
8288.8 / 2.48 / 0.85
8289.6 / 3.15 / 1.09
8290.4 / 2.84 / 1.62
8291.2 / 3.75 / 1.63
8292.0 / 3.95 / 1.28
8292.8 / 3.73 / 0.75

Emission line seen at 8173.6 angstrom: [S II]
